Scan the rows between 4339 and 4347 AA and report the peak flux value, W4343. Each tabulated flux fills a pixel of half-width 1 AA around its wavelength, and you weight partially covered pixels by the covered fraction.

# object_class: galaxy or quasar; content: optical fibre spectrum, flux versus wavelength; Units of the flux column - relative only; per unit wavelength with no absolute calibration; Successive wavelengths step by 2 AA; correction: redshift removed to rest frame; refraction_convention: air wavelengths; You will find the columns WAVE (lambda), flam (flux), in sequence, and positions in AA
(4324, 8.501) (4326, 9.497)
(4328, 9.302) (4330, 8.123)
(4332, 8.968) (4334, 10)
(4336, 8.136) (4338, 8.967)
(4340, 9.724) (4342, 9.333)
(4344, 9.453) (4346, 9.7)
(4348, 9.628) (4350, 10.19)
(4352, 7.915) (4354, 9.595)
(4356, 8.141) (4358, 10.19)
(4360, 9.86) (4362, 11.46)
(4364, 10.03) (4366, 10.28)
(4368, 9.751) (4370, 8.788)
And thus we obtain 9.724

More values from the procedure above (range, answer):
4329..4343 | 10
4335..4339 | 8.967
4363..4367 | 10.28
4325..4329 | 9.497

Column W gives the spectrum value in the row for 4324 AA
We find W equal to 8.501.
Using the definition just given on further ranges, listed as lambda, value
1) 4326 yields 9.497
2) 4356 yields 8.141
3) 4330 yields 8.123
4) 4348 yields 9.628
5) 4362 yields 11.46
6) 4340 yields 9.724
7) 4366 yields 10.28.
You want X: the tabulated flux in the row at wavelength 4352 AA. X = 7.915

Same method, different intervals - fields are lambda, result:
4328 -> 9.302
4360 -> 9.86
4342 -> 9.333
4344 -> 9.453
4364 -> 10.03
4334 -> 10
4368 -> 9.751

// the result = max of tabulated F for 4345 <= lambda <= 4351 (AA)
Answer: 10.19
